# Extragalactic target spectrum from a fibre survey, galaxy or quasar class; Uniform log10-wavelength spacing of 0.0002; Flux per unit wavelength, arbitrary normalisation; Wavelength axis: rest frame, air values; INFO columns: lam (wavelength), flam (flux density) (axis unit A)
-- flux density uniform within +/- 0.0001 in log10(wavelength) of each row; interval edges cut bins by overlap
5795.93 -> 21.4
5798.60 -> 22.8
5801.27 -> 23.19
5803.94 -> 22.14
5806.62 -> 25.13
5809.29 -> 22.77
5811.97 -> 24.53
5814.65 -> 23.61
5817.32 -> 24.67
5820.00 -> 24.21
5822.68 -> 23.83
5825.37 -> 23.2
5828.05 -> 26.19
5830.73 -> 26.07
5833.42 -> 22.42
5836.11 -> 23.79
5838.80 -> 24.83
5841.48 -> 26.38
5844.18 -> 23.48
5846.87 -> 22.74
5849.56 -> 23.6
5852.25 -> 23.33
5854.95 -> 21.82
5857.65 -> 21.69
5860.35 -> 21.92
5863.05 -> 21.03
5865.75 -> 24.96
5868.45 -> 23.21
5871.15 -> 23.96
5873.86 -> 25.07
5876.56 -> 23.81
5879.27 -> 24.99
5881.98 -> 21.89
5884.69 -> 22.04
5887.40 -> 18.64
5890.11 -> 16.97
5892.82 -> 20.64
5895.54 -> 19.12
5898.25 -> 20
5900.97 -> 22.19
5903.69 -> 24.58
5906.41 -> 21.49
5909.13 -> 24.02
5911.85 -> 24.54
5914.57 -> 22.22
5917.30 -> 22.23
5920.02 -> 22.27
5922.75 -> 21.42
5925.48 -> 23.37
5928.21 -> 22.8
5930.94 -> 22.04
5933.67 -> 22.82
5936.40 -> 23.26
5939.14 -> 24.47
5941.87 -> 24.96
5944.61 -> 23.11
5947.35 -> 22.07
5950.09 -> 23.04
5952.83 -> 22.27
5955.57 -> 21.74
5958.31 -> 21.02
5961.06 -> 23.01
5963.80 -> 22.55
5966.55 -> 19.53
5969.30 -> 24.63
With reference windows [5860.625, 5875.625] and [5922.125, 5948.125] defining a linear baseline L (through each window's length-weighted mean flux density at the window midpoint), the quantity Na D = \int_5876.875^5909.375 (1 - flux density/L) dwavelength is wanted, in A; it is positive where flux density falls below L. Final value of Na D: 2.8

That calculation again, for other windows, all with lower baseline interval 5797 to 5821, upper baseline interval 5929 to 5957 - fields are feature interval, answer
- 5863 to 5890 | 0.62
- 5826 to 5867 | -0.26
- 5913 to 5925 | 0.48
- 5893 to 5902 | 1.09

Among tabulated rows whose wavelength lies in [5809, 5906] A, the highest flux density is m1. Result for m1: 26.38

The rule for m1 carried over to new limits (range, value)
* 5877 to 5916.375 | 24.99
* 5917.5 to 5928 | 23.37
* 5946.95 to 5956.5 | 23.04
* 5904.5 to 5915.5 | 24.54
